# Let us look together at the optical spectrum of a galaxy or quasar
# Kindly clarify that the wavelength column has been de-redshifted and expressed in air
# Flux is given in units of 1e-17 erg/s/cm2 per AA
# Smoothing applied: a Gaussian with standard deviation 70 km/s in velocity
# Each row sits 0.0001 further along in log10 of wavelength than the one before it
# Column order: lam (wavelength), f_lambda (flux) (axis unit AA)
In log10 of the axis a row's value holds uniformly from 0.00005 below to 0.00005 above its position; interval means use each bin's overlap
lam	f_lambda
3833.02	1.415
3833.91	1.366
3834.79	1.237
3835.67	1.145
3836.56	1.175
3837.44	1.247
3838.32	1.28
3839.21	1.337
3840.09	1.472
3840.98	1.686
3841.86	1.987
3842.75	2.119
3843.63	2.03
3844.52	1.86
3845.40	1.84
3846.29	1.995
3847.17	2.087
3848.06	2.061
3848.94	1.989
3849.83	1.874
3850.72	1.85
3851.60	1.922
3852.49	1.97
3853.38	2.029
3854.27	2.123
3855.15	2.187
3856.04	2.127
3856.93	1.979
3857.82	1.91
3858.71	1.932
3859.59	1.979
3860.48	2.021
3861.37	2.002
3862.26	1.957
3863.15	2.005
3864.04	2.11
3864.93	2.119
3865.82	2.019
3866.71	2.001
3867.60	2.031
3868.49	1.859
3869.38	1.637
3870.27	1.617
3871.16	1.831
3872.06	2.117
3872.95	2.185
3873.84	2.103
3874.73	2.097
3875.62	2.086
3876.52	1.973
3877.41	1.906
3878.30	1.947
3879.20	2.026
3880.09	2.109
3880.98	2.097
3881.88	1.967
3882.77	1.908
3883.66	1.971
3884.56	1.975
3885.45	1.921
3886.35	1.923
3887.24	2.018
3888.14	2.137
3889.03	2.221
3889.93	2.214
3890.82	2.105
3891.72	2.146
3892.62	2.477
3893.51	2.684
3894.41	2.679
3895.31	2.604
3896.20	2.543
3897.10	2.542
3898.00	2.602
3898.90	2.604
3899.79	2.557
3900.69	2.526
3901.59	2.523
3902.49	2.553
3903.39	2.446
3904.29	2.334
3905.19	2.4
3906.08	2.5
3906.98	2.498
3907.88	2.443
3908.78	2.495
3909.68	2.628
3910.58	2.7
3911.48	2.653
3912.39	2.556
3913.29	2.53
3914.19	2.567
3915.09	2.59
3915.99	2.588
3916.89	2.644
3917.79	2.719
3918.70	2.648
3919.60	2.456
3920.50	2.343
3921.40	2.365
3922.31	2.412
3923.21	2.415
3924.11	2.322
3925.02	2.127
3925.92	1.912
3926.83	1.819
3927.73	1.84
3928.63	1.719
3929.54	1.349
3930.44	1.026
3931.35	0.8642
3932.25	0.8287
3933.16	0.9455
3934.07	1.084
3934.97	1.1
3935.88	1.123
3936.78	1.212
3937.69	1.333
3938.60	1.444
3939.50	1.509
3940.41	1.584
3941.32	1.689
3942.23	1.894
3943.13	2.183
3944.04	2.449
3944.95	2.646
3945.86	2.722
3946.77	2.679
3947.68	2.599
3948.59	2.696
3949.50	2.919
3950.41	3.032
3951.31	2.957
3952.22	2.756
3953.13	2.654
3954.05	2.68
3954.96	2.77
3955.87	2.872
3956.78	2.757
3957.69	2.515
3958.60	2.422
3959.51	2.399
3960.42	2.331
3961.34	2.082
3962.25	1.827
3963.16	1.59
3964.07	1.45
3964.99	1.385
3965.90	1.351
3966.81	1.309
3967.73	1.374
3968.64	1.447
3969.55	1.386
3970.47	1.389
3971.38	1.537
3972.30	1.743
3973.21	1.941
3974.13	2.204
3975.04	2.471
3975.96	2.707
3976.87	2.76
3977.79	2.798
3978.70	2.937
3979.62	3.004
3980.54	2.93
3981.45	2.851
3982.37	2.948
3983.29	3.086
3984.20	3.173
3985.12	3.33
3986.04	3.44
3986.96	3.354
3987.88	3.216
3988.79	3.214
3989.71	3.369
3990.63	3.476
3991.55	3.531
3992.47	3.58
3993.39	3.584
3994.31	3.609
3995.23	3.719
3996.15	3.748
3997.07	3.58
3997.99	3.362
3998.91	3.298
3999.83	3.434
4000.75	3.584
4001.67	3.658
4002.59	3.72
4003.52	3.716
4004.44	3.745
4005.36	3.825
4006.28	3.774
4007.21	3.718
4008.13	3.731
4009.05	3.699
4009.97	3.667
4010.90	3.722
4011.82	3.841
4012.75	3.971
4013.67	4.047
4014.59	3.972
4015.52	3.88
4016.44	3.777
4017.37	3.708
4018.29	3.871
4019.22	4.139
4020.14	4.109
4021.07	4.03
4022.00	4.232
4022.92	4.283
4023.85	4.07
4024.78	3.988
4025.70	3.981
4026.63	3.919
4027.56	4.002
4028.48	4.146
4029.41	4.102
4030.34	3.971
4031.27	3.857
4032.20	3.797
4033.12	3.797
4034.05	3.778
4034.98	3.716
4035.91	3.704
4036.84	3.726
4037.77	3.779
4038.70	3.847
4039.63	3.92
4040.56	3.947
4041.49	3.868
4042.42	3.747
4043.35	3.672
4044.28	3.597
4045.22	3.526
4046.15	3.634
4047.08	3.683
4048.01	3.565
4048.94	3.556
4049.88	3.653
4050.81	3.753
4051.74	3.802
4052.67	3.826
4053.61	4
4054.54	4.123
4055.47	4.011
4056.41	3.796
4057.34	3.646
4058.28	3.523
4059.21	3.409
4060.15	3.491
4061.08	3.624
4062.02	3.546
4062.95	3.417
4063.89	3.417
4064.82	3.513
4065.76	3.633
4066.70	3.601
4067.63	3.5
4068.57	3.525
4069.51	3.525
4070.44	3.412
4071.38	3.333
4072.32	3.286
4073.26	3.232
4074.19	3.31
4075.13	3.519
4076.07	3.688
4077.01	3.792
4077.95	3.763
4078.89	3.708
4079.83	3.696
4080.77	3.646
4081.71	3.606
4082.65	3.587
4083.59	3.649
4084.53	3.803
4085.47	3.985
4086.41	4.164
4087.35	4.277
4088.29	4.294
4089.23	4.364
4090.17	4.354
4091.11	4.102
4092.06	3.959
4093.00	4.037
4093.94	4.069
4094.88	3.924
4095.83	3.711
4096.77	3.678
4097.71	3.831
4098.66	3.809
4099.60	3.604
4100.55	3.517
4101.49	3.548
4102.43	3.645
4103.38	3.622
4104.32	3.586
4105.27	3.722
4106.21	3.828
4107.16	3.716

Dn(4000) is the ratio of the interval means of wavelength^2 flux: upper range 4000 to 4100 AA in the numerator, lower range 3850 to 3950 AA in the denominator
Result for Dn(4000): 1.93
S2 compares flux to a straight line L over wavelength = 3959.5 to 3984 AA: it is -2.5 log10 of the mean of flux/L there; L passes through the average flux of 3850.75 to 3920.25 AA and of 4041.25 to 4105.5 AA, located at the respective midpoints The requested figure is 0.34 mag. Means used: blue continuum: 2.23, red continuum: 3.71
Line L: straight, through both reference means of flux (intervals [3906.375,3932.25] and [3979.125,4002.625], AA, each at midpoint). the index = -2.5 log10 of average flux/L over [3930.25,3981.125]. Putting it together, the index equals 0.35 mag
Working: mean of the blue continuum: 2.23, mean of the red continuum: 3.37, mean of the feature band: 2.05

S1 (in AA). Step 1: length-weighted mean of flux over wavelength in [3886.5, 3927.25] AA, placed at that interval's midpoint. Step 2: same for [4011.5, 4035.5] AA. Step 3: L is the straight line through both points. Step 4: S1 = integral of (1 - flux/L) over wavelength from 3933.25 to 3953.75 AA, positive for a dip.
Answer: 5.94 AA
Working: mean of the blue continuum 2.44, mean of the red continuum 3.96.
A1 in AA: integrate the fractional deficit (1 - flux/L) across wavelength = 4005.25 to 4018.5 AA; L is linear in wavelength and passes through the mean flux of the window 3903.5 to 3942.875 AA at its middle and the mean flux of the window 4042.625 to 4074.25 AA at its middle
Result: -3.3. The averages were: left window 2.01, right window 3.6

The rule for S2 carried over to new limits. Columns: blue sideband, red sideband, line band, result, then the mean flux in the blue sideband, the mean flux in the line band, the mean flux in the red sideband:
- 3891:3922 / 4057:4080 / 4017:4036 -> -0.21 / 2.53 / 3.97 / 3.52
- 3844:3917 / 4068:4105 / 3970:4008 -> -0.05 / 2.19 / 3.15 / 3.75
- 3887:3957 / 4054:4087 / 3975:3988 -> -0.08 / 2.25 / 3.01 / 3.62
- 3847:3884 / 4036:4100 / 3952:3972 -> 0.37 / 1.99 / 2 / 3.73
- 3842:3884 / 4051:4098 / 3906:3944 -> 0.24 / 1.99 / 1.99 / 3.73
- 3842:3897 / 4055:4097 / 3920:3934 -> 0.40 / 2.06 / 1.74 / 3.71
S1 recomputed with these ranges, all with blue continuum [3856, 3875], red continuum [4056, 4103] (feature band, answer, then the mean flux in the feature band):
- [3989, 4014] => -4.7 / 3.65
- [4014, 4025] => -2.7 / 4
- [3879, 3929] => -1.3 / 2.35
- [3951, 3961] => 0.3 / 2.63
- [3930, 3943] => 6.5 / 1.28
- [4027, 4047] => -2.7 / 3.81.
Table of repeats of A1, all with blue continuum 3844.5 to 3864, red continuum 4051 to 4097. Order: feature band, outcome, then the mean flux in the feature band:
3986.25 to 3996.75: -1.4 AA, 3.49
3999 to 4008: -1.4 AA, 3.67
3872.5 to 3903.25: 0.4 AA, 2.24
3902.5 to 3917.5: -0.6 AA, 2.54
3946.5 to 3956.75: -0.1 AA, 2.78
